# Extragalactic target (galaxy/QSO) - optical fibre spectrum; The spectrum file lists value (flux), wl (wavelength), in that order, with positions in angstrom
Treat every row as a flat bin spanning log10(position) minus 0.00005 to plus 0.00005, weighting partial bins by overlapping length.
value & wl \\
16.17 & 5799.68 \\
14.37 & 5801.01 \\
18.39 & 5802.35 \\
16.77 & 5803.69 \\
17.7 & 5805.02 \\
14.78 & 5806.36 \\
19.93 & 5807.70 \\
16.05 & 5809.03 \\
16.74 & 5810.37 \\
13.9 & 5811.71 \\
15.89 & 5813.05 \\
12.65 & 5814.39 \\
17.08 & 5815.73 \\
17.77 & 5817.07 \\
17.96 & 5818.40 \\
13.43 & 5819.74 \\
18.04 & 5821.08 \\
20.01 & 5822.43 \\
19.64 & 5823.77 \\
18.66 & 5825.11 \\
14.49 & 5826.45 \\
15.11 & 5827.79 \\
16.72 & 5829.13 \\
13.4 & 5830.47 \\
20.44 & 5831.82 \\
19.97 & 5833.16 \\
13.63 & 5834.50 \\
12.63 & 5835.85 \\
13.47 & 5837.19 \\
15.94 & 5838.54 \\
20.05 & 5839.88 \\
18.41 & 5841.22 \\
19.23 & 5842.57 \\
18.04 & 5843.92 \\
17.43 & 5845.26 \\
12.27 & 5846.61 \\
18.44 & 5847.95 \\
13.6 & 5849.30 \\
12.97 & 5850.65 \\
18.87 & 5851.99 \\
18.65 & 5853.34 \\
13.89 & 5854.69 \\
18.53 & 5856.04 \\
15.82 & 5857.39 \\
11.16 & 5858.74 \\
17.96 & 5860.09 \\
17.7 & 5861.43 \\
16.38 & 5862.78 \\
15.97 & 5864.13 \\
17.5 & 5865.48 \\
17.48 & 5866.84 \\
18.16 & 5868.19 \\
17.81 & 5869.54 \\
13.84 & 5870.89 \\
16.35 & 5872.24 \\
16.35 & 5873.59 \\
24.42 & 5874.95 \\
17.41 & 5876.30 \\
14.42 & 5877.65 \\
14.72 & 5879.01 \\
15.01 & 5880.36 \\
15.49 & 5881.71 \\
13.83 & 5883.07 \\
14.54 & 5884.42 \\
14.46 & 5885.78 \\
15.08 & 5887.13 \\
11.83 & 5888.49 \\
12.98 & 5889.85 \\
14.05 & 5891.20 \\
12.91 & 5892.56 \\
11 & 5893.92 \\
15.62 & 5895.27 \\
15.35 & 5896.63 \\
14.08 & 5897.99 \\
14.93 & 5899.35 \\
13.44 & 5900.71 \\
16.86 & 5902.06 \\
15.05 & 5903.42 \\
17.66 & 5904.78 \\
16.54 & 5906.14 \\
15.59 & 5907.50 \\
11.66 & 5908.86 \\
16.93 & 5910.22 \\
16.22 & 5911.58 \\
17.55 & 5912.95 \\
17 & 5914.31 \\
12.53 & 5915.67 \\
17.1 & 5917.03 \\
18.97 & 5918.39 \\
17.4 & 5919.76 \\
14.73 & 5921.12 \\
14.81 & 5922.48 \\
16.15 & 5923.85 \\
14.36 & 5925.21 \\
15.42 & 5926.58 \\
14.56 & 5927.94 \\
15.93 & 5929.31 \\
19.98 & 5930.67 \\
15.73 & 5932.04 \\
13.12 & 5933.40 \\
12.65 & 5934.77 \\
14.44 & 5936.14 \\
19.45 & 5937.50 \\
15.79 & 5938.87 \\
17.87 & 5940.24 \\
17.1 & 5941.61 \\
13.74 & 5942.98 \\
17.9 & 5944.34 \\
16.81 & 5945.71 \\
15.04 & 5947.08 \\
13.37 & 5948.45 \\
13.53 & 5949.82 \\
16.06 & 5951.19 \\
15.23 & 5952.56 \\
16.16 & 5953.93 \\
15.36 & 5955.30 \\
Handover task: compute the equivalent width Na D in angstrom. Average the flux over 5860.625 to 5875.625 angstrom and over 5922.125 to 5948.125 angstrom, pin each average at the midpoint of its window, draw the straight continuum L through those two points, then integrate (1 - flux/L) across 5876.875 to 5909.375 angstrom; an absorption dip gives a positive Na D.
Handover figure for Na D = 4.5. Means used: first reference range 17.5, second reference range 15.8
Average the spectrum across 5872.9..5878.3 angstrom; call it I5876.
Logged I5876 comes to 18.2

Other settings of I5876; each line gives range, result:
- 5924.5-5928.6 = 14.8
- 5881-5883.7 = 14.7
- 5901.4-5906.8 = 16.5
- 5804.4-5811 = 17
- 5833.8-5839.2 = 13.9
